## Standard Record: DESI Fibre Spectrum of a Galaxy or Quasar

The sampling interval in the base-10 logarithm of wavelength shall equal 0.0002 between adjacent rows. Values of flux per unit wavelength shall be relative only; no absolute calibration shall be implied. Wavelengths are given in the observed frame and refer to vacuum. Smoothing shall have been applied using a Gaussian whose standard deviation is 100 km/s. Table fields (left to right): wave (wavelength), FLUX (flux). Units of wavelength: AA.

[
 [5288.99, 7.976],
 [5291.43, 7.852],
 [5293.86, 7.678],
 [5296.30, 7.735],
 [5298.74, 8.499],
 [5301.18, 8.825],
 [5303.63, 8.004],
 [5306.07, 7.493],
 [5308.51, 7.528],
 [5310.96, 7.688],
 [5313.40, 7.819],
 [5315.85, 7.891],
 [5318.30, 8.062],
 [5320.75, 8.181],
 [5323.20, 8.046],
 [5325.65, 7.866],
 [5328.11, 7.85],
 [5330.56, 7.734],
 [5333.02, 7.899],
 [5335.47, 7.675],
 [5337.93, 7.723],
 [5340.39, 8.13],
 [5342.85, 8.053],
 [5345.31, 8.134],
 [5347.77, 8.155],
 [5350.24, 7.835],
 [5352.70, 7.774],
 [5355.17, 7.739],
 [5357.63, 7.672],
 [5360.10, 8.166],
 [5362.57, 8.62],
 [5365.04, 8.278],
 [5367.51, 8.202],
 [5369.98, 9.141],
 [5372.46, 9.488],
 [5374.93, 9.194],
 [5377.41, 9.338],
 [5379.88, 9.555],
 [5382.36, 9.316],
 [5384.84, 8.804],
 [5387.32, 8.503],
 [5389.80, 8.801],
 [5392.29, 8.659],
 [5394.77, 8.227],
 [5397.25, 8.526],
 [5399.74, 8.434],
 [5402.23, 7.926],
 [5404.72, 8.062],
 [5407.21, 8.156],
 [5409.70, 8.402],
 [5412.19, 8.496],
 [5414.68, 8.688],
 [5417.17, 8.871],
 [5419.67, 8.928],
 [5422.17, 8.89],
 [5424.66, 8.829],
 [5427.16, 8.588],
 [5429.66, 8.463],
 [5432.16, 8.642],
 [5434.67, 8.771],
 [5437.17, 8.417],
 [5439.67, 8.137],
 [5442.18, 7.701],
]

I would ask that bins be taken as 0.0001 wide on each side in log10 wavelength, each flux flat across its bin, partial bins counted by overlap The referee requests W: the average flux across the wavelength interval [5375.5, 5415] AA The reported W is 8.63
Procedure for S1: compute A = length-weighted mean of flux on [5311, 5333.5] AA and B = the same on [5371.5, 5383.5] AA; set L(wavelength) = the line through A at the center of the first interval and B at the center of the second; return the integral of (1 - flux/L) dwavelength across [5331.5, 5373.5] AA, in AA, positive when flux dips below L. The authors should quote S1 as 2.7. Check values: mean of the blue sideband 7.92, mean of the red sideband 9.38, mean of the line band 8.15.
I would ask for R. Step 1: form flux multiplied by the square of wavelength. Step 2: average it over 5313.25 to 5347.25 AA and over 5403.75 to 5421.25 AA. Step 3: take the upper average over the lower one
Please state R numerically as 1.11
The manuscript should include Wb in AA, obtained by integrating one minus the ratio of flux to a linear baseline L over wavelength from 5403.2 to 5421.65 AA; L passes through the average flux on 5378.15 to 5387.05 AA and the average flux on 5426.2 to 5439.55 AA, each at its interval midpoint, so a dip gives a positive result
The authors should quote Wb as 0.6 AA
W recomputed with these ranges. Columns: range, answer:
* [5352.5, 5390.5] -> 8.69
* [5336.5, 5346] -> 7.99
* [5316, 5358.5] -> 7.91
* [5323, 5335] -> 7.85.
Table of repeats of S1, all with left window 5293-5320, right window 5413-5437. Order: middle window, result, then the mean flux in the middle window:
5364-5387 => -1.7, 9.02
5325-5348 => 0.6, 7.91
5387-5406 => 0.3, 8.38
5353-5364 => 0.3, 8.03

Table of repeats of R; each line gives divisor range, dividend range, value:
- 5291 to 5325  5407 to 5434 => 1.13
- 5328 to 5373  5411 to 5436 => 1.10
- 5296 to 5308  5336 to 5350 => 1.00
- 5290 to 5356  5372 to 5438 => 1.13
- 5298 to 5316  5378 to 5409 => 1.12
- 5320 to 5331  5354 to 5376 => 1.09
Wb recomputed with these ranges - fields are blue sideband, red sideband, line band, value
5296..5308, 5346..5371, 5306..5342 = 1.20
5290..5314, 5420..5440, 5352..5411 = -1.34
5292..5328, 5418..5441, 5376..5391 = -1.24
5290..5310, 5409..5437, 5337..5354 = 0.50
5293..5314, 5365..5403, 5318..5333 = 0.40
